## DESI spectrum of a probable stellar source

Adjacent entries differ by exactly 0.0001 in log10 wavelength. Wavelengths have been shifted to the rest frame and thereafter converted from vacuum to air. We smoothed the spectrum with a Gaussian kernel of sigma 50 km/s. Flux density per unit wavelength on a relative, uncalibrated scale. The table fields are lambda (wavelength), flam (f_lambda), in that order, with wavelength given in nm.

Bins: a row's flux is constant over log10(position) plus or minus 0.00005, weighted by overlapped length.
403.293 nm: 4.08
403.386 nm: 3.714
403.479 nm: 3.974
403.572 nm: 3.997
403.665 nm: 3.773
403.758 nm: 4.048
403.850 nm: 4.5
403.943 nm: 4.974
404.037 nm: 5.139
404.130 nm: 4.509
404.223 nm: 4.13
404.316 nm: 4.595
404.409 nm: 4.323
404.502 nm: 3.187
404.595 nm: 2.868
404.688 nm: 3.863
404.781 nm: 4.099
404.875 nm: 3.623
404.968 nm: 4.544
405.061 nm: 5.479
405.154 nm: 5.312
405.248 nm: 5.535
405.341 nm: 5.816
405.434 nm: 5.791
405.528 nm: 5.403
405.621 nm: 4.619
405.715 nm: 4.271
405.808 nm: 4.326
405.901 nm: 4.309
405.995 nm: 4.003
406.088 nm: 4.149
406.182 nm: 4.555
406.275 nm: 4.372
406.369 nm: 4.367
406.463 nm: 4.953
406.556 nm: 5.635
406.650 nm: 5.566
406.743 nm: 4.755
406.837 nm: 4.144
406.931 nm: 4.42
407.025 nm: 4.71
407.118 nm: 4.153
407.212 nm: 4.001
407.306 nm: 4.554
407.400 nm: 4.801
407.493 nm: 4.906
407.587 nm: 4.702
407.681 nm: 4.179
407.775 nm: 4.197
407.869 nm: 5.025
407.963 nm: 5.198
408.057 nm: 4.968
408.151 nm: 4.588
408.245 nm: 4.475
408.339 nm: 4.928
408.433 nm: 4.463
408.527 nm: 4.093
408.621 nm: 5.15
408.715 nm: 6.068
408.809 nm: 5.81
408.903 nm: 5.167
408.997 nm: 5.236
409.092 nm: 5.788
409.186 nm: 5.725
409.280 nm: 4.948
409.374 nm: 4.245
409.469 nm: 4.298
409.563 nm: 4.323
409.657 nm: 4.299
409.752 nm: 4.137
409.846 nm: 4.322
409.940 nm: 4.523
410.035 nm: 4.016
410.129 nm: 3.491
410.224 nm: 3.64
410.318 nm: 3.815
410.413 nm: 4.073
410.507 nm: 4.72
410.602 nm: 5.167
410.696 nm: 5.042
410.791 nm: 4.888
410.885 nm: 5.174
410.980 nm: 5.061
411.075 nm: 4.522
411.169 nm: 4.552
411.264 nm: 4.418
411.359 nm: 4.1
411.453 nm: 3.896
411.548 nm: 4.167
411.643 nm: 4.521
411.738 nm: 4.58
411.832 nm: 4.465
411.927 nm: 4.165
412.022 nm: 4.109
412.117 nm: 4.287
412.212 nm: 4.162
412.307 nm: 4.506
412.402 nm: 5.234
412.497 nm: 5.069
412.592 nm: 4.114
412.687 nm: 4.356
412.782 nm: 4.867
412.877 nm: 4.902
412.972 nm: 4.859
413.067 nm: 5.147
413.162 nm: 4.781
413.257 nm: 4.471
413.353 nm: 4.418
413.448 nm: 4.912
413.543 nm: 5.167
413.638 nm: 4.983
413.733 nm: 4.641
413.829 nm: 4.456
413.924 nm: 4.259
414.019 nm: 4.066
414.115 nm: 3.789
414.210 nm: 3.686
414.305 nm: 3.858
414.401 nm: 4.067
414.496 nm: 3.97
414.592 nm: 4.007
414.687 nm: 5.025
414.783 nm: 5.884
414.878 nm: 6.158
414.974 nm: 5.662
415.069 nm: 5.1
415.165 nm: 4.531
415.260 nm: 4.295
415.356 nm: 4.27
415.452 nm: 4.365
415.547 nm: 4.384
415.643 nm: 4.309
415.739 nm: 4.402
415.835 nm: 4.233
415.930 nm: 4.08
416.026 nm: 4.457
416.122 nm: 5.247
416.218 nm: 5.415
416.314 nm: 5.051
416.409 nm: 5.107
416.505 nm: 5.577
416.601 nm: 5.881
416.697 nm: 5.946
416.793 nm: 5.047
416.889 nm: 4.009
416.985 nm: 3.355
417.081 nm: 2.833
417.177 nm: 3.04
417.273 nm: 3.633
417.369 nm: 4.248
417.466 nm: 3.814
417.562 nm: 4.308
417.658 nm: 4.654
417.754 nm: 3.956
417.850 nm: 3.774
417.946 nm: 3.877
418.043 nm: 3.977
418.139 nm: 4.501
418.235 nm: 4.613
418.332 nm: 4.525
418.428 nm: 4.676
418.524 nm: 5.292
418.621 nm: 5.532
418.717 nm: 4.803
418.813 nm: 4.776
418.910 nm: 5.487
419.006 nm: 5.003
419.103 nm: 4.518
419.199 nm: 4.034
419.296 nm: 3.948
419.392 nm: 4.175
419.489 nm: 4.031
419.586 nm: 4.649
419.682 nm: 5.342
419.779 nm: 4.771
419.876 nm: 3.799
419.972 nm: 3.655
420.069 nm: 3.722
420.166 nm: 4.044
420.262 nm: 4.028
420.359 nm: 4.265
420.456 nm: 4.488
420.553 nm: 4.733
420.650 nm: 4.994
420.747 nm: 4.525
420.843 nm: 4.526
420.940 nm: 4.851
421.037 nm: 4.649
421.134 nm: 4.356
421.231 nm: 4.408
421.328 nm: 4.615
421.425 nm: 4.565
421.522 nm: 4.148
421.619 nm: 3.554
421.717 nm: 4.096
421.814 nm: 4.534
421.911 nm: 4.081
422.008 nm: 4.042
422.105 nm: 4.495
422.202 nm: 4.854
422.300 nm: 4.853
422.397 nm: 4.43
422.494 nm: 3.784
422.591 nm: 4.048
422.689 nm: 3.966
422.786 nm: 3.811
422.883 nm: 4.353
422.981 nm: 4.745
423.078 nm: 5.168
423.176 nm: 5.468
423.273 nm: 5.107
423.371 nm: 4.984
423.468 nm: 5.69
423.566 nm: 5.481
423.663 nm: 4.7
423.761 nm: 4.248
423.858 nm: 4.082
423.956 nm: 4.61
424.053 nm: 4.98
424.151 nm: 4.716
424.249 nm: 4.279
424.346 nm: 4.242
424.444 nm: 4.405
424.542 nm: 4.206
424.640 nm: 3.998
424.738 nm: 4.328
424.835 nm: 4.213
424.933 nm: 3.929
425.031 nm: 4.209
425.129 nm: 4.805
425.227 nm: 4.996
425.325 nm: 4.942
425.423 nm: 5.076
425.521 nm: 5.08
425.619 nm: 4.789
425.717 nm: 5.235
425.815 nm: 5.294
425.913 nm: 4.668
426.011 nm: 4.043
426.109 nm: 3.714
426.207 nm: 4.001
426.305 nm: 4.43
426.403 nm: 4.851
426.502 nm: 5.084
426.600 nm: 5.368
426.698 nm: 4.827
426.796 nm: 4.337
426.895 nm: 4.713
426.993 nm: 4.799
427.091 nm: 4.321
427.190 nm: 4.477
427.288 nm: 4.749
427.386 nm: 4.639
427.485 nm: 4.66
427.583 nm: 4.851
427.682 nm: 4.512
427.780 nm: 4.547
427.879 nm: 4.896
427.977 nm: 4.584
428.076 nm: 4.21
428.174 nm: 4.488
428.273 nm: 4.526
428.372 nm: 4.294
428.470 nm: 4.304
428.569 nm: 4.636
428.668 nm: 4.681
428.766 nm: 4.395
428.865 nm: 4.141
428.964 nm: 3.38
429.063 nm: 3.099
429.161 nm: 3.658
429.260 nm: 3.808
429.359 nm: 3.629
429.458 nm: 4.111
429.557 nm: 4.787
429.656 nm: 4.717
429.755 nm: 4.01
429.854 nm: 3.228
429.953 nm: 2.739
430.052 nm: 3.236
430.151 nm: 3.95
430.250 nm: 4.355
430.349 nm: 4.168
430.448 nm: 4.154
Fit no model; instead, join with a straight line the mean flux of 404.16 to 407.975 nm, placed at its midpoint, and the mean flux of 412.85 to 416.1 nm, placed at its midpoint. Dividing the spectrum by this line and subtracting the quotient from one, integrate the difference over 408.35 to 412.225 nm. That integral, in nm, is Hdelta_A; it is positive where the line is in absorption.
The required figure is -0.01 nm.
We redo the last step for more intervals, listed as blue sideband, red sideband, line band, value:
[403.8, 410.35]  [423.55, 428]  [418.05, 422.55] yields 0.135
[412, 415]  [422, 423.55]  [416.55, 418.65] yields 0.135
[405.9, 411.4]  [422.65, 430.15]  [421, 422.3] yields 0.045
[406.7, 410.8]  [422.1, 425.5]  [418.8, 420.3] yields 0.075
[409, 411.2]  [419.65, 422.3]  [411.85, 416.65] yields -0.171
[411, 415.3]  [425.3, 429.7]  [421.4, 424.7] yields 0.018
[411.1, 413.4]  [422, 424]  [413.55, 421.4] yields 0.115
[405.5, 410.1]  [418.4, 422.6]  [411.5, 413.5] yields 0.010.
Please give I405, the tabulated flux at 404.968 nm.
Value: 4.544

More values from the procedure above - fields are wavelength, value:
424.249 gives 4.279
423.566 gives 5.481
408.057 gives 4.968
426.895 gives 4.713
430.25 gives 4.355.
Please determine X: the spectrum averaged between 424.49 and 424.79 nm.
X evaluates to 4.18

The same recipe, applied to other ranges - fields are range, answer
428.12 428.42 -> 4.43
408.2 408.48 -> 4.62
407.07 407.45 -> 4.39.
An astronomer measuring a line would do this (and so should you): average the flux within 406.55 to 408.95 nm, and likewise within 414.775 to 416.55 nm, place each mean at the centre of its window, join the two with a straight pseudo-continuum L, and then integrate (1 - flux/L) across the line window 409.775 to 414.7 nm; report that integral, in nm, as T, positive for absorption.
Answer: 0.38 nm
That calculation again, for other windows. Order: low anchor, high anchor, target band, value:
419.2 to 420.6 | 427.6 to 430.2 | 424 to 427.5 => -0.37 nm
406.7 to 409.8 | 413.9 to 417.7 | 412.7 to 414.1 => -0.03 nm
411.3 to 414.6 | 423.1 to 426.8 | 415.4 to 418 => 0.06 nm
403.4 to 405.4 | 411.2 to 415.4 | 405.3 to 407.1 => -0.12 nm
